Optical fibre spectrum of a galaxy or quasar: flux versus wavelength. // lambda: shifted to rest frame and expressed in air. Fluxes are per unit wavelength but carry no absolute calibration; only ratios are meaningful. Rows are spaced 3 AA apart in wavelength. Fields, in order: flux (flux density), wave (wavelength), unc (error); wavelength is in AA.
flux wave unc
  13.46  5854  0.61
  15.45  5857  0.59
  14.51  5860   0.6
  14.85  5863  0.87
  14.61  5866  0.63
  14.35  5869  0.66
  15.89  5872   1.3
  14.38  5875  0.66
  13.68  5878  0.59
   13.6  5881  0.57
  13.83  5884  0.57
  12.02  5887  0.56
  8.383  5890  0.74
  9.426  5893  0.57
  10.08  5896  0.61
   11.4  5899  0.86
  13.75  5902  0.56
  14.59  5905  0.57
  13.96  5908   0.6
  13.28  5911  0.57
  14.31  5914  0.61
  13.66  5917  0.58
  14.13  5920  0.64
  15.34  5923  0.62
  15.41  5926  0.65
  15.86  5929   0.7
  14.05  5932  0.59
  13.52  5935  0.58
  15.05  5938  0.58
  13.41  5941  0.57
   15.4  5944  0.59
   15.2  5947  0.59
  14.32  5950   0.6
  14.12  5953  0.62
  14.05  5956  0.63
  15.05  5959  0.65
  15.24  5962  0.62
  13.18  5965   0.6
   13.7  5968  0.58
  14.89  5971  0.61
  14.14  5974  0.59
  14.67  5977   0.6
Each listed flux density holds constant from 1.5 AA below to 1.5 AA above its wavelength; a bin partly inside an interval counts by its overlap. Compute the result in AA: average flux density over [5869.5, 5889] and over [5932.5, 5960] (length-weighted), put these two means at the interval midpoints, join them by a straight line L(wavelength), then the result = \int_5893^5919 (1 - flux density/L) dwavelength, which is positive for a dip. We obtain 2.1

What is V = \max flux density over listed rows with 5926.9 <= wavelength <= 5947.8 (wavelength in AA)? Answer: 15.86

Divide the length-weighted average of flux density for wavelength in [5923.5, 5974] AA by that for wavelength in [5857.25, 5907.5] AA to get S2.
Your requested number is 1.10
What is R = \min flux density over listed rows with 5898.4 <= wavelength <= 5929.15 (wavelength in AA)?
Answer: 11.4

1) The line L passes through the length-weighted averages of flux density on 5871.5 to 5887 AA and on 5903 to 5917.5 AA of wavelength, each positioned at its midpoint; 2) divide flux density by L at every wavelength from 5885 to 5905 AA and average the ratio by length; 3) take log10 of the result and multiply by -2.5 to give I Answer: 0.24 mag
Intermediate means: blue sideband 14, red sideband 14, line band 11.2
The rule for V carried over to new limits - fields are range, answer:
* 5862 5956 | 15.89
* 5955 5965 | 15.24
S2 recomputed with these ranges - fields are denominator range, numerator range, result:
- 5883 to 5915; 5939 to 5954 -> 1.19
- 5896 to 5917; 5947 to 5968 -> 1.08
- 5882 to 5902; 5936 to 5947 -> 1.31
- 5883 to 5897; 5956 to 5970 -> 1.34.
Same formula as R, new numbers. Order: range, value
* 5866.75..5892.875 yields 8.383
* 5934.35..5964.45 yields 13.41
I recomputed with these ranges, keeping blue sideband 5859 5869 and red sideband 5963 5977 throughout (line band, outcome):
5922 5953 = -0.03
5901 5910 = 0.03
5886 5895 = 0.42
